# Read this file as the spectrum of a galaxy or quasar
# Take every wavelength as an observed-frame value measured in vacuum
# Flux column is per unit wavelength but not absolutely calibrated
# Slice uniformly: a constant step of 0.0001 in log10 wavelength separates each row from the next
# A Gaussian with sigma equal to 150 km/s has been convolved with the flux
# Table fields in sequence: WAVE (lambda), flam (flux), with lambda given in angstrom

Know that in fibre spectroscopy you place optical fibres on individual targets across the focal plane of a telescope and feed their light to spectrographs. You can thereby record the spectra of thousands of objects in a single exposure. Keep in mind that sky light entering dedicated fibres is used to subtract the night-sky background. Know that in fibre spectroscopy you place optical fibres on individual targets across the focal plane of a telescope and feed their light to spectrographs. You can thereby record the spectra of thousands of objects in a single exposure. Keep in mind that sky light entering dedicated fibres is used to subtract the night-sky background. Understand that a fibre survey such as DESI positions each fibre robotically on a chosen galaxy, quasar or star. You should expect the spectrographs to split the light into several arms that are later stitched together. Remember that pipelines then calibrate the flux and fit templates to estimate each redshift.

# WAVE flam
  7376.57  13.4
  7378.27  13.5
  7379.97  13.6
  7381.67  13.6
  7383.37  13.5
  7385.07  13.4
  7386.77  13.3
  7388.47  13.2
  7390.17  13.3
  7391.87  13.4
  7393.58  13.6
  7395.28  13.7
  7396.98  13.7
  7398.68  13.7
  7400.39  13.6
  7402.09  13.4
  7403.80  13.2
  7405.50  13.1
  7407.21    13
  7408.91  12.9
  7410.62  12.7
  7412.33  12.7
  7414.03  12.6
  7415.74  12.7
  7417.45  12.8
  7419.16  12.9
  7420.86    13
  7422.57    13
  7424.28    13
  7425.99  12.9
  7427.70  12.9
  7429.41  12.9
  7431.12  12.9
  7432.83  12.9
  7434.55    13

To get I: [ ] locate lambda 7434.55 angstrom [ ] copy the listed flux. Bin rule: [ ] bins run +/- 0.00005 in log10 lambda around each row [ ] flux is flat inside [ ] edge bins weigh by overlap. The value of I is 13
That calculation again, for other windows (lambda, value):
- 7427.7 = 12.9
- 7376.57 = 13.4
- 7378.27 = 13.5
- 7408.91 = 12.9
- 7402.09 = 13.4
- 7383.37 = 13.5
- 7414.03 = 12.6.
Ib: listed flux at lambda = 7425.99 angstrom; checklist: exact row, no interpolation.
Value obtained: 12.9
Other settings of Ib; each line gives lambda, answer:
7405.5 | 13.1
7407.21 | 13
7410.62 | 12.7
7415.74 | 12.7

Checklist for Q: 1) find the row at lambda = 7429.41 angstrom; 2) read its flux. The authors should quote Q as 12.9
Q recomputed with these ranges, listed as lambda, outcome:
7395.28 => 13.7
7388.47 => 13.2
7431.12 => 12.9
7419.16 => 12.9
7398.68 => 13.7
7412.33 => 12.7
